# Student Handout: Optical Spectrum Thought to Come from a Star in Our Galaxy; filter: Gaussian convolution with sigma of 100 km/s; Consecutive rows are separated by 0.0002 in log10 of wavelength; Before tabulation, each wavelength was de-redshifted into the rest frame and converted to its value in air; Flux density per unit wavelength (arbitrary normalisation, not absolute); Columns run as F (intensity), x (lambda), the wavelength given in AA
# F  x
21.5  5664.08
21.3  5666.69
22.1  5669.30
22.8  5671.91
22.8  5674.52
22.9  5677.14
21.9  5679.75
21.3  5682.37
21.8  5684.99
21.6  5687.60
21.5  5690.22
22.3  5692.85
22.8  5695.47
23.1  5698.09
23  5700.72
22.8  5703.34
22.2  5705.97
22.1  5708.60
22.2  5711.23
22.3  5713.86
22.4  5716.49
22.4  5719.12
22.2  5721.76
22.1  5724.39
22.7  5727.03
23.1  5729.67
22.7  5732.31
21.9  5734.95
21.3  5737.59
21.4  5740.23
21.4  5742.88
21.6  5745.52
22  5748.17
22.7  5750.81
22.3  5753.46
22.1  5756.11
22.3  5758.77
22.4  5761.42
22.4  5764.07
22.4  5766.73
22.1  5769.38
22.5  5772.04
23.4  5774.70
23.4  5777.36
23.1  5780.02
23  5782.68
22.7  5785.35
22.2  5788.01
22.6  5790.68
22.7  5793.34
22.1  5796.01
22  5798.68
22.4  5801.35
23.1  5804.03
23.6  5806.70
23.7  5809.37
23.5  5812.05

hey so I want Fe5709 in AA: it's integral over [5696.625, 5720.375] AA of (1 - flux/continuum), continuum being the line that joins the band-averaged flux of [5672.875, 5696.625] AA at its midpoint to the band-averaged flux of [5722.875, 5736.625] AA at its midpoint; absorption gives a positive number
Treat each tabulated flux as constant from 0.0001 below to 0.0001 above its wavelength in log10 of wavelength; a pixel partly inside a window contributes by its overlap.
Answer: -0.2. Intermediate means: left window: 22.1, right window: 22.5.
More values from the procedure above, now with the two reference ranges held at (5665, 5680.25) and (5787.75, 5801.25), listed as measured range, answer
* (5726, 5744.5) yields 0.2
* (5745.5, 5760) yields 0.1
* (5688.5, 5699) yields 0.0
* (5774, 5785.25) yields -0.4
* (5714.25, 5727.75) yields 0.0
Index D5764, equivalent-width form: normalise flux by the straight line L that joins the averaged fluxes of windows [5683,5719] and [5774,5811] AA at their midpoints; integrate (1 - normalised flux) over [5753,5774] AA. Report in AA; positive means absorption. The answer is 0.3 AA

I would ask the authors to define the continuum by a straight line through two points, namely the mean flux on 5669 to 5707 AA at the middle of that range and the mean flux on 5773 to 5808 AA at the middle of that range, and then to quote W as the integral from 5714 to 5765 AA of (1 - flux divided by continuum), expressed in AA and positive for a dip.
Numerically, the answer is 0.9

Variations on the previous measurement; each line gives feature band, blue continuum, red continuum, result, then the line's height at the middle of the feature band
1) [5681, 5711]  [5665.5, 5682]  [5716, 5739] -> 0.06 AA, 22.3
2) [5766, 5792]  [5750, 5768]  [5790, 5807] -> -0.32 AA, 22.5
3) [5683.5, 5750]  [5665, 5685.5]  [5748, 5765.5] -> 0.08 AA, 22.2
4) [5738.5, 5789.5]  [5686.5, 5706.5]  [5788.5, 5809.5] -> 0.51 AA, 22.6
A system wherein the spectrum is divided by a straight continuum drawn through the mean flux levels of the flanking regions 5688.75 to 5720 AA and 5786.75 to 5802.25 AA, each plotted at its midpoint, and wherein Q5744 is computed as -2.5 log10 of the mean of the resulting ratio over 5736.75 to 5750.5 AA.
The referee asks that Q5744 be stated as 0.04 mag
